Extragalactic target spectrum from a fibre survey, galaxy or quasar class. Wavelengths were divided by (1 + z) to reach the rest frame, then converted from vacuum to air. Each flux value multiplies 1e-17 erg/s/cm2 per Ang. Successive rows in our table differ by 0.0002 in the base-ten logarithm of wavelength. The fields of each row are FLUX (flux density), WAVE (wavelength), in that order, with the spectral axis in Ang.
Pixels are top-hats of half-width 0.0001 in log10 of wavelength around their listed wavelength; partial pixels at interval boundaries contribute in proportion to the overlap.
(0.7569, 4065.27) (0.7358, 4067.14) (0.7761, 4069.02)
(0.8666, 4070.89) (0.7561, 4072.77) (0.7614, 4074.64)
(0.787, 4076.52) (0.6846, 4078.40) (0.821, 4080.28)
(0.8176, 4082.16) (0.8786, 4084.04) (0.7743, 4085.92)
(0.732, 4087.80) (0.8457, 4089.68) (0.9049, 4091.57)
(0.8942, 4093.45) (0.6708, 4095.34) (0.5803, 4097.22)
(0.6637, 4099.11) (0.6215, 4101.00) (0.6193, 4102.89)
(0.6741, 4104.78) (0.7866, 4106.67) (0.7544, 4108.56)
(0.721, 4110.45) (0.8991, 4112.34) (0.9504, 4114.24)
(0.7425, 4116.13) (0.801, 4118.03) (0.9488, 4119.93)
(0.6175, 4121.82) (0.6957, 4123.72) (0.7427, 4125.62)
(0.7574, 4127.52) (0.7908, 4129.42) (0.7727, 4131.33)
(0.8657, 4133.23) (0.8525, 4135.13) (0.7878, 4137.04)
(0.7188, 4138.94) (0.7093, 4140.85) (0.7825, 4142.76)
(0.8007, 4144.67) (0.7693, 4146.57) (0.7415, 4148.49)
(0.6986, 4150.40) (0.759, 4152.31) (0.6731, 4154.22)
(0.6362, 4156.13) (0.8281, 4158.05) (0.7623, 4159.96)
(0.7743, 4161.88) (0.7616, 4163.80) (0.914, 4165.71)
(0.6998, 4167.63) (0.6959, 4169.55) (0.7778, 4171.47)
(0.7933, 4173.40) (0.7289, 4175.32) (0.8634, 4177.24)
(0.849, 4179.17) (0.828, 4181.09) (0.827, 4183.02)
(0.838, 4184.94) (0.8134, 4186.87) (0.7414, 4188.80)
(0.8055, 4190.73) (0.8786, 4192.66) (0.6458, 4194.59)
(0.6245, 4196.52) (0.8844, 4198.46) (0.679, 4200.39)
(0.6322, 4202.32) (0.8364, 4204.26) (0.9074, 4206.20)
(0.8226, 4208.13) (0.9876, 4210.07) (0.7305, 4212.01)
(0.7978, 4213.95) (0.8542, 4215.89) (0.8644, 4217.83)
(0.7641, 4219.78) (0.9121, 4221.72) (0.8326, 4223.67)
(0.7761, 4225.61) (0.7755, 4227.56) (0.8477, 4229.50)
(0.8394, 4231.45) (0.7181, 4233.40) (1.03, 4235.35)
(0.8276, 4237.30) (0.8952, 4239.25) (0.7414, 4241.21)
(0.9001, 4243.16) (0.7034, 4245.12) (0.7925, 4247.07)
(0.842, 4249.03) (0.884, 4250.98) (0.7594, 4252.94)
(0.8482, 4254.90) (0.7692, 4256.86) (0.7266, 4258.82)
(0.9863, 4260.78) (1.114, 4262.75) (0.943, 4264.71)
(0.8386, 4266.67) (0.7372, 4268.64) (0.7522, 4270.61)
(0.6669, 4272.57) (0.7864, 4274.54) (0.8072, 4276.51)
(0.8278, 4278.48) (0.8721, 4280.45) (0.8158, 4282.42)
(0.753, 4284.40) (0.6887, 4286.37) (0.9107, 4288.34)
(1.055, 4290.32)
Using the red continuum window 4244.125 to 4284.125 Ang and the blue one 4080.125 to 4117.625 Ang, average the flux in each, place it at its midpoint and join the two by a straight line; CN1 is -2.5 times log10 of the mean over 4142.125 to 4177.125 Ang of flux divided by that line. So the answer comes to 0.042 mag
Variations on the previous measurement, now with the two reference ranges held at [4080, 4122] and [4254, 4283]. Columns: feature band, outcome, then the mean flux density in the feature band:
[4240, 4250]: 0.04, 0.797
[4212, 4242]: -0.01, 0.829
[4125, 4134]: 0.00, 0.786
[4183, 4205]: 0.06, 0.764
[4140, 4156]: 0.08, 0.737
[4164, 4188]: 0.00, 0.801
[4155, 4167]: 0.03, 0.776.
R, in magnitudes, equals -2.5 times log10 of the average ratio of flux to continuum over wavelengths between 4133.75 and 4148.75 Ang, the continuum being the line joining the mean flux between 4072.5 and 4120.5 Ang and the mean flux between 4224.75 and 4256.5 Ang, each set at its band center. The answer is 0.019 mag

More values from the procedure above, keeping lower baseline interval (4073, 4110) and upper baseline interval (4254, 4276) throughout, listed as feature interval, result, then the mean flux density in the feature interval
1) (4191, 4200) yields 0.06 mag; 0.757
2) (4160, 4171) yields 0.02 mag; 0.769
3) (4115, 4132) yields 0.00 mag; 0.765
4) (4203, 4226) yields -0.04 mag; 0.839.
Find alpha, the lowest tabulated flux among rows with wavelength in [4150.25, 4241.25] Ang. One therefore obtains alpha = 0.6245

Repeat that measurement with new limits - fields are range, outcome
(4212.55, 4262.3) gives 0.7034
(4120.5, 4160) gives 0.6175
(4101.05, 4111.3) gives 0.6193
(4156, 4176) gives 0.6362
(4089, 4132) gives 0.5803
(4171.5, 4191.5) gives 0.7289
